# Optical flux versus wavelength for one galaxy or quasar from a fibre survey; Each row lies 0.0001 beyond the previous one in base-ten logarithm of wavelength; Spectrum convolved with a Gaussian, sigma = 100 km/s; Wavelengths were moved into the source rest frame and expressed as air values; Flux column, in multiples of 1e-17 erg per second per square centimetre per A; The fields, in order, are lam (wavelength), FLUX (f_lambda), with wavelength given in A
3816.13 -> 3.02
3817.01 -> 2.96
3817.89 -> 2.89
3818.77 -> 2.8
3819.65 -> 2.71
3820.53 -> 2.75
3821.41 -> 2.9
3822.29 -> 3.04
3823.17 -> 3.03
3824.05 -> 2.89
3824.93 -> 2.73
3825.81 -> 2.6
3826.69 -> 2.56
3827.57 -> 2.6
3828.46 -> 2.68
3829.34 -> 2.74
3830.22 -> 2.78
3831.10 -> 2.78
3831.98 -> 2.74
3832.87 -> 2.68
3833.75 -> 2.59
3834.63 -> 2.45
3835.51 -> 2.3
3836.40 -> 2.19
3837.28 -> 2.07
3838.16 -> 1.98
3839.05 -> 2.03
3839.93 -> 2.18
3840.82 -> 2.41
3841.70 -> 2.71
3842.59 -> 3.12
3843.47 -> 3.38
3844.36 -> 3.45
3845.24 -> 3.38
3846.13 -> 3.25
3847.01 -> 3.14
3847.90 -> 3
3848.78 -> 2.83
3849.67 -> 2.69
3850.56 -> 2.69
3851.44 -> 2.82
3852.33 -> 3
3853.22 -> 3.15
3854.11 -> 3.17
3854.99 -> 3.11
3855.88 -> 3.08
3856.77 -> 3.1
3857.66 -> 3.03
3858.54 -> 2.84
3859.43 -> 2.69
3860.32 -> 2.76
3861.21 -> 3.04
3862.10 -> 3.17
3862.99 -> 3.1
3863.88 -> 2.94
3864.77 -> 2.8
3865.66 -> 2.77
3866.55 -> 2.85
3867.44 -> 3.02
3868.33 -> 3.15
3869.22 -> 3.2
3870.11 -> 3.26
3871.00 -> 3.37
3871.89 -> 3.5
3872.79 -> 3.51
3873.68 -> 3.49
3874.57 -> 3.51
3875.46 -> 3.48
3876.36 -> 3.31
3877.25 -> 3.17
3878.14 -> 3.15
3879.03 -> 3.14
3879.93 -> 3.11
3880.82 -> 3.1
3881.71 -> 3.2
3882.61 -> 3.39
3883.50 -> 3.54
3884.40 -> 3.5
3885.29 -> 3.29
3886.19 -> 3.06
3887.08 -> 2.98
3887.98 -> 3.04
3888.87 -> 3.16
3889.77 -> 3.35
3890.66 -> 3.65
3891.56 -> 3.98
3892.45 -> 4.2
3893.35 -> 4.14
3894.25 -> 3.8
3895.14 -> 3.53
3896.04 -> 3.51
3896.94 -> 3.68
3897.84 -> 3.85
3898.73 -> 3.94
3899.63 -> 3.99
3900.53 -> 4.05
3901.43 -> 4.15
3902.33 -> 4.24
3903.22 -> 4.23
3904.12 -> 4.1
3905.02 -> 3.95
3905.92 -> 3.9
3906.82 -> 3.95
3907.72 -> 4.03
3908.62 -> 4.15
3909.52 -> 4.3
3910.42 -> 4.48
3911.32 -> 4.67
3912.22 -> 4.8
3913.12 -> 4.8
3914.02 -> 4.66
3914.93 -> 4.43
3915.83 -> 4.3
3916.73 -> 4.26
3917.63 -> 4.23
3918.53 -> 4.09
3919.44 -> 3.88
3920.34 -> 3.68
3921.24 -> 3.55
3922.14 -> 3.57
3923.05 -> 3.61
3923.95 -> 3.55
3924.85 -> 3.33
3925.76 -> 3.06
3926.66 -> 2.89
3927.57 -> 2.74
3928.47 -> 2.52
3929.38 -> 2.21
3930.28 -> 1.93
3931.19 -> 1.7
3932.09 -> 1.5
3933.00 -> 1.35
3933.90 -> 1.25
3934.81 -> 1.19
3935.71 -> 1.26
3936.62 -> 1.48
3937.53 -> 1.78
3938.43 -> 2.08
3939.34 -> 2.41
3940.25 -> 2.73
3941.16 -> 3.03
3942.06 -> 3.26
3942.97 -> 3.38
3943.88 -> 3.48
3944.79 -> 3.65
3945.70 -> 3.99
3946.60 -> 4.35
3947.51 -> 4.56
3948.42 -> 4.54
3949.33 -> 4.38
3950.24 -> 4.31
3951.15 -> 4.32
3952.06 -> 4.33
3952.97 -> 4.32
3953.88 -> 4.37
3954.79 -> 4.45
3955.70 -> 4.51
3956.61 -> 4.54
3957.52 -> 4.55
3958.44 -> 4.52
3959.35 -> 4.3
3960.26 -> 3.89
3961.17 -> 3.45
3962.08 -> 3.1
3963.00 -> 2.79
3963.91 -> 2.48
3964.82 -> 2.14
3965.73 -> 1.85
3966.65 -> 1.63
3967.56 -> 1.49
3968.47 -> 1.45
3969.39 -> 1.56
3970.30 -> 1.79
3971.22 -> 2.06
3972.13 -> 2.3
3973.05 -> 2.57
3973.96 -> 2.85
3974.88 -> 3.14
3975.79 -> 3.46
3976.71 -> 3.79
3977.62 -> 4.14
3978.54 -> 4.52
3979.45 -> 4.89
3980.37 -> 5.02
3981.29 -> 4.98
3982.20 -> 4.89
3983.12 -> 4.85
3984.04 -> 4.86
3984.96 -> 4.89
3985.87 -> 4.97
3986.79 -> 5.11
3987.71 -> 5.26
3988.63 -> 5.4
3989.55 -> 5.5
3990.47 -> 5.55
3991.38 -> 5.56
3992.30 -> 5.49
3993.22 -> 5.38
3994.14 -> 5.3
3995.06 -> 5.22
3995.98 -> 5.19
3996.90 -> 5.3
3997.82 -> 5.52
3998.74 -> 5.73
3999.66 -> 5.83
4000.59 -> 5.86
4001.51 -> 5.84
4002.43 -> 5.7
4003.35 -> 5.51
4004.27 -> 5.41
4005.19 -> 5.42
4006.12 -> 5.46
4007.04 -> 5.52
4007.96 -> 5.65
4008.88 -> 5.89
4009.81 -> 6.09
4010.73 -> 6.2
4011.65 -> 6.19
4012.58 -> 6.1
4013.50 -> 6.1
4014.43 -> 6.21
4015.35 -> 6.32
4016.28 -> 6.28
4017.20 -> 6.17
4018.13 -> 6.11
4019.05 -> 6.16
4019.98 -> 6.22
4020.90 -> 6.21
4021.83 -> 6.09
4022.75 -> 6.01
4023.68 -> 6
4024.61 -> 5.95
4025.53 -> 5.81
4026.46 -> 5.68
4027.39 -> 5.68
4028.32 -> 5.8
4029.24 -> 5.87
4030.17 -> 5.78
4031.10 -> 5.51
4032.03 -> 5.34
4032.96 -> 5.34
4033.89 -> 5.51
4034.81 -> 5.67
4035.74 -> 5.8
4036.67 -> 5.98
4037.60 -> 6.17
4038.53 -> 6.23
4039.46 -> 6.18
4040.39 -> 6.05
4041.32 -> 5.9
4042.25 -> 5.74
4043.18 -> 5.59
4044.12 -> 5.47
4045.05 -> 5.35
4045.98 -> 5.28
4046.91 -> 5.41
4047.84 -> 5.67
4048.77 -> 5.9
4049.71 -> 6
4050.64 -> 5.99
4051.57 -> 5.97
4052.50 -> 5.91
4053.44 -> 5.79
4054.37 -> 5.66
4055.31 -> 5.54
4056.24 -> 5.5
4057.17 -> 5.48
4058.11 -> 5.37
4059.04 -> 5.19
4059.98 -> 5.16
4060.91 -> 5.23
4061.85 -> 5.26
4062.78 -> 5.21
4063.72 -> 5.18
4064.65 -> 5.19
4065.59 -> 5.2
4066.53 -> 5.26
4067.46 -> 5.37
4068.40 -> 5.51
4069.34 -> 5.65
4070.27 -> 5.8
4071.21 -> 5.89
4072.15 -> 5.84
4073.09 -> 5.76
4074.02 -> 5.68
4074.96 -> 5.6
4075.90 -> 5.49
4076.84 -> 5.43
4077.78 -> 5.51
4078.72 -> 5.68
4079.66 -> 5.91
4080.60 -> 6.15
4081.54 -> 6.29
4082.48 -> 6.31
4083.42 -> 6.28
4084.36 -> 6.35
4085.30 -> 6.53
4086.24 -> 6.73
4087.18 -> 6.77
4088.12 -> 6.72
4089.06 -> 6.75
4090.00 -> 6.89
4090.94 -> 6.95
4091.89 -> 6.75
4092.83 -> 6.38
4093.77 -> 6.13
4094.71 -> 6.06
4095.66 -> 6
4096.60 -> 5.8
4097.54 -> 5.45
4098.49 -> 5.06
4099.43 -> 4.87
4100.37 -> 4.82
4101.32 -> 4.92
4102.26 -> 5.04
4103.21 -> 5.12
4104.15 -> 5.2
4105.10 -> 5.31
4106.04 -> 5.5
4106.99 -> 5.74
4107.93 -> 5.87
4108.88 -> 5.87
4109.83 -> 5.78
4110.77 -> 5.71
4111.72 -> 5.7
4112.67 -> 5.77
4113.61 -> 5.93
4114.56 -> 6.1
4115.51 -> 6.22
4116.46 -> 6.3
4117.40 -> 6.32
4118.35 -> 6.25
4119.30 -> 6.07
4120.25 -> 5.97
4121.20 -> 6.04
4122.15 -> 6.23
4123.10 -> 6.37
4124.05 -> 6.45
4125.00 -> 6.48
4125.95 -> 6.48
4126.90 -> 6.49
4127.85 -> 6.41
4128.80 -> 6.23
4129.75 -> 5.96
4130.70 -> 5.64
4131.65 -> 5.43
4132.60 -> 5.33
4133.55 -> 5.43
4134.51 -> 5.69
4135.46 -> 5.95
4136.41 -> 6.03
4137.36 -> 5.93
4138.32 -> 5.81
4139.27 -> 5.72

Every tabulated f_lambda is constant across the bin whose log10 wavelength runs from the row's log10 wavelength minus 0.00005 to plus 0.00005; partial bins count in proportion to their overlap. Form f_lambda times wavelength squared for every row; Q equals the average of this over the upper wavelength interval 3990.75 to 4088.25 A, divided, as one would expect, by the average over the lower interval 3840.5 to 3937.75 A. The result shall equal 1.89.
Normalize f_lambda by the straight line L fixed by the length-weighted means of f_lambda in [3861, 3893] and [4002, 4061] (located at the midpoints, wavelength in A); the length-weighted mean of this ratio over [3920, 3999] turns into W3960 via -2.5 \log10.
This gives 0.28 mag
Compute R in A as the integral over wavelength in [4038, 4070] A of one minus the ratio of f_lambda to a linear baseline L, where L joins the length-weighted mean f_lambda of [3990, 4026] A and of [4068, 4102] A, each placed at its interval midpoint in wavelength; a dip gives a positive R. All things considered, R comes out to 1.77 A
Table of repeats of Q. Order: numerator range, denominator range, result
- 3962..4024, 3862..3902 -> 1.49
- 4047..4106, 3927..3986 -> 1.88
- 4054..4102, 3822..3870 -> 2.30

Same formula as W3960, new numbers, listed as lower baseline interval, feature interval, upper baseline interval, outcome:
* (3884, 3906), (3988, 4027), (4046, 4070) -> -0.17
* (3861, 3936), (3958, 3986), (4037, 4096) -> 0.32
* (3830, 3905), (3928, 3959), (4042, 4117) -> 0.28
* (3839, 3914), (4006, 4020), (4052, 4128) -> -0.22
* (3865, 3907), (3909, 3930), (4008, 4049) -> 0.07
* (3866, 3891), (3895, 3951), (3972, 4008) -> 0.13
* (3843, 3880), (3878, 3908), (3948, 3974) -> -0.15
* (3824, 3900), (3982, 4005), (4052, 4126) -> -0.15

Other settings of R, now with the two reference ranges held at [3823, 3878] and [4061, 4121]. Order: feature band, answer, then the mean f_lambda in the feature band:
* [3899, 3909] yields -1.4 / 4.06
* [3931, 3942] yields 5.8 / 1.87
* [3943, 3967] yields 2.1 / 3.8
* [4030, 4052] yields -2.2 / 5.74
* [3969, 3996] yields 1.1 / 4.35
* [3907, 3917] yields -2.1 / 4.43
